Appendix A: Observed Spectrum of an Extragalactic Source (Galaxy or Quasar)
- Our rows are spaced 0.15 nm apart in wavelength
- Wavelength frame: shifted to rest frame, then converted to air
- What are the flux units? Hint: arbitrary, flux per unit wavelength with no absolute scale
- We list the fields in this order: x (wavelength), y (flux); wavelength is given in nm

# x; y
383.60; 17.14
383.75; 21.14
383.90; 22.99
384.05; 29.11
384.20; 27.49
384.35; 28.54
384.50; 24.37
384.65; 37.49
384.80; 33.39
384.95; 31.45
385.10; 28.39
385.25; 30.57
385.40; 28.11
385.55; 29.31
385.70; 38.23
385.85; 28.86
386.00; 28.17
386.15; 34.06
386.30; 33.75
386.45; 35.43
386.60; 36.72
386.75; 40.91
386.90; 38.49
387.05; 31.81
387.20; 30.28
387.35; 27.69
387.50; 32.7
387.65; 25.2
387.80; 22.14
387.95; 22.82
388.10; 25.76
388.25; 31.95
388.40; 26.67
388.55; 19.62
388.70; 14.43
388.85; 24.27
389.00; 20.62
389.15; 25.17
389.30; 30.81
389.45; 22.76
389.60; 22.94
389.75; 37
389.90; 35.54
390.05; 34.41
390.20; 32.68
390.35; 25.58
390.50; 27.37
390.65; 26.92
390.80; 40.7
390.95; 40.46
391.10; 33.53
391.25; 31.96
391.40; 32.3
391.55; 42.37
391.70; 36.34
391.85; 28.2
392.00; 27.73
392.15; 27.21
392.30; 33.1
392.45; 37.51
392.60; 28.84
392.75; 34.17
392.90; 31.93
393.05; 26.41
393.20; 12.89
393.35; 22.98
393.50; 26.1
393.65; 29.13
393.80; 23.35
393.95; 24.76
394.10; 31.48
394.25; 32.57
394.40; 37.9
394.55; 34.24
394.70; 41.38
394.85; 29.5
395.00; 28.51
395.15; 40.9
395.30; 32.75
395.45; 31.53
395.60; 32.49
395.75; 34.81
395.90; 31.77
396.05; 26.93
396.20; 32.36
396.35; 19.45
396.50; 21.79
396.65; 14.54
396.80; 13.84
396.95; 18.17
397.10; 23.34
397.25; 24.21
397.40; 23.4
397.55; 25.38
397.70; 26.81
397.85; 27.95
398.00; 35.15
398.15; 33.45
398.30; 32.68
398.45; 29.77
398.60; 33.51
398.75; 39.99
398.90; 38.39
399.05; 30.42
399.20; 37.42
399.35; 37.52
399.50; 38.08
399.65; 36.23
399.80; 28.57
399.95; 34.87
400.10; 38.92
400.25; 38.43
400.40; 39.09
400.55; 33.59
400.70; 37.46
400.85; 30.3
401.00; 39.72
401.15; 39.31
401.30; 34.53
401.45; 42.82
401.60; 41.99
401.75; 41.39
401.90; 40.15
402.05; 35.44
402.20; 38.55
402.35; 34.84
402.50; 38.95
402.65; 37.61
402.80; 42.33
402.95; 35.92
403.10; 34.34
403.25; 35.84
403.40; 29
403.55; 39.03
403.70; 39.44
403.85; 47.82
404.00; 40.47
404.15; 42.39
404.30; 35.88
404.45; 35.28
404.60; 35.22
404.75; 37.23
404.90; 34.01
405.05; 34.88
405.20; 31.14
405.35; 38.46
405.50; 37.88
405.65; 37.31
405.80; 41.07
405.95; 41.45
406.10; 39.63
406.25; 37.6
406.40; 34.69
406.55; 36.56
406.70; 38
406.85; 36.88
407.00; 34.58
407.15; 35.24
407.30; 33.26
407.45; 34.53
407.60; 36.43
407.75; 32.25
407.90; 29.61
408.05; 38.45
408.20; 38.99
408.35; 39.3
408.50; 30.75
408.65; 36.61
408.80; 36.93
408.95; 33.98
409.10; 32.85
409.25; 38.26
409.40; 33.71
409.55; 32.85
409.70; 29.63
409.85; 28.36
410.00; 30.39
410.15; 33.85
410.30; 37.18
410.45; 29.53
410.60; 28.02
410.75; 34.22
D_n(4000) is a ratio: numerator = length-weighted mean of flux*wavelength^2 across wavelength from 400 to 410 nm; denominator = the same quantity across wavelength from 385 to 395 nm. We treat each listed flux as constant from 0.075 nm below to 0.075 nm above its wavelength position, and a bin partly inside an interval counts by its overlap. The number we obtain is 1.31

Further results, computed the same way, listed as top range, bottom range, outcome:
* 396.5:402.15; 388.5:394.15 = 1.18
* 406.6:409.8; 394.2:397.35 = 1.30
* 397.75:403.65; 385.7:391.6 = 1.28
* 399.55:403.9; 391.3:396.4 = 1.27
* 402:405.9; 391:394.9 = 1.28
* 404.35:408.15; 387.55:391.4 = 1.39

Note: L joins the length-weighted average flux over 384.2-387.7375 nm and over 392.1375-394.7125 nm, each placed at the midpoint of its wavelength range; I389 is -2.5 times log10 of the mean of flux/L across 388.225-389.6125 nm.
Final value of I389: 0.29 mag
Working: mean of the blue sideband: 31.8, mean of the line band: 23.7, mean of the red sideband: 29.6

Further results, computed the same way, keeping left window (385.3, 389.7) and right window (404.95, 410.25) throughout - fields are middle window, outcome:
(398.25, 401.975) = -0.118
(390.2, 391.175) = -0.095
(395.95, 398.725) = 0.223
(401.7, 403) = -0.144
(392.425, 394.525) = 0.079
